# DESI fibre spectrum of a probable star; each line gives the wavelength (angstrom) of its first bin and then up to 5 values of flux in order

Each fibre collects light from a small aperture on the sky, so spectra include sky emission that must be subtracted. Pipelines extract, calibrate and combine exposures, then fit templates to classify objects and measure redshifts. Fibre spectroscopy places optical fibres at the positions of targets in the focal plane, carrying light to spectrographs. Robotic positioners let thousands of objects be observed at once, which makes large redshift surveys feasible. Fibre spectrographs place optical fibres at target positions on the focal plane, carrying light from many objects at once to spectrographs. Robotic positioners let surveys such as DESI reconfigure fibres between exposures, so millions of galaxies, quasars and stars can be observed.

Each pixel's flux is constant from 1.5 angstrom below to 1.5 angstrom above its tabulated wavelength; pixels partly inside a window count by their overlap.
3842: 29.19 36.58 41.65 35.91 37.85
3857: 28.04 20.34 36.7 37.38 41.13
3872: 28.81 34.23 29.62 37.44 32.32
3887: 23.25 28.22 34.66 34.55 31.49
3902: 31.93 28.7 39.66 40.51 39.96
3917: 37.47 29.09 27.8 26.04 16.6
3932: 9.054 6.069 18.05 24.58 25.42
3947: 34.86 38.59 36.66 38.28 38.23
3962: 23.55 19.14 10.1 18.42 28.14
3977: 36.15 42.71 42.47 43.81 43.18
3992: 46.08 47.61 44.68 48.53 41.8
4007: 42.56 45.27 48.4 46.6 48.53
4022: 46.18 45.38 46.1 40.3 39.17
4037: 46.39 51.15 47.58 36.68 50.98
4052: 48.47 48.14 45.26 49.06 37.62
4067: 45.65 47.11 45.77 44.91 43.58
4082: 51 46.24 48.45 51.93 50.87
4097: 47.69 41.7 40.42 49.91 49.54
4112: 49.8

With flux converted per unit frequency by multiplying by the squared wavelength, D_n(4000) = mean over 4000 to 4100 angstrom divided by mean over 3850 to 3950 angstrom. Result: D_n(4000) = 1.66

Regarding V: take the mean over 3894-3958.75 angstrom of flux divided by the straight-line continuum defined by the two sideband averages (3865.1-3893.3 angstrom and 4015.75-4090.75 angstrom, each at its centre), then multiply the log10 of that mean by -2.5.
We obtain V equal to 0.22 mag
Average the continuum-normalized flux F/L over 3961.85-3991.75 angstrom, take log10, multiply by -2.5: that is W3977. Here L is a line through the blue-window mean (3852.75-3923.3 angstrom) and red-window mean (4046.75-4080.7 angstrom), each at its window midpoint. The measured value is 0.24 mag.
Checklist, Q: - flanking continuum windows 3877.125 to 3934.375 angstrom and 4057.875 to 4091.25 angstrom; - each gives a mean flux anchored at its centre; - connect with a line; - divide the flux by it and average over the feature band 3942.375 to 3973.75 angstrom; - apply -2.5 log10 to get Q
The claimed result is 0.227 mag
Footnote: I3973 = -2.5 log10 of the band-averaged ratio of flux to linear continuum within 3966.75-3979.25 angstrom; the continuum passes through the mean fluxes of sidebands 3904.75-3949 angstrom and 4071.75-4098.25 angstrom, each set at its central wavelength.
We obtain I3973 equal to 0.327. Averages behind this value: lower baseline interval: 27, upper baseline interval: 47.8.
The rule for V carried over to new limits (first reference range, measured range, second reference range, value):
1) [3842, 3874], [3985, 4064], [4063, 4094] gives -0.049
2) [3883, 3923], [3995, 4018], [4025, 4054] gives -0.082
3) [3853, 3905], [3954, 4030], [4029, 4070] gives 0.047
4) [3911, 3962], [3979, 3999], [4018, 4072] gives -0.211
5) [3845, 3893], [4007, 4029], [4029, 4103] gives -0.087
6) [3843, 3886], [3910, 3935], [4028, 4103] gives 0.360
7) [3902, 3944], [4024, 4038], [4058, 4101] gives -0.077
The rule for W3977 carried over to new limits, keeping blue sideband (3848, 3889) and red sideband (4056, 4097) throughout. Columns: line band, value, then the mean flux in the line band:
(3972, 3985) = 0.09 mag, 36.9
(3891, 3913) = 0.02 mag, 34.5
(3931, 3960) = 0.37 mag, 27.1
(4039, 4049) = -0.03 mag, 45.7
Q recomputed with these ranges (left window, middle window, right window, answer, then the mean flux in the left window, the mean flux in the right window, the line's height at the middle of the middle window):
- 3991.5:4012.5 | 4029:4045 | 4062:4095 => 0.03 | 45.3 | 46.6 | 45.9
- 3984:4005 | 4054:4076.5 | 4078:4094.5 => 0.06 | 45.1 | 48.7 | 47.9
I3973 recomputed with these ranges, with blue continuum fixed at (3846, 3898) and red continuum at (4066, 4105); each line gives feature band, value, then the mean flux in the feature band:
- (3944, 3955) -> 0.08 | 35.2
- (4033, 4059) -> -0.05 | 46.1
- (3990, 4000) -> -0.13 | 46.1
